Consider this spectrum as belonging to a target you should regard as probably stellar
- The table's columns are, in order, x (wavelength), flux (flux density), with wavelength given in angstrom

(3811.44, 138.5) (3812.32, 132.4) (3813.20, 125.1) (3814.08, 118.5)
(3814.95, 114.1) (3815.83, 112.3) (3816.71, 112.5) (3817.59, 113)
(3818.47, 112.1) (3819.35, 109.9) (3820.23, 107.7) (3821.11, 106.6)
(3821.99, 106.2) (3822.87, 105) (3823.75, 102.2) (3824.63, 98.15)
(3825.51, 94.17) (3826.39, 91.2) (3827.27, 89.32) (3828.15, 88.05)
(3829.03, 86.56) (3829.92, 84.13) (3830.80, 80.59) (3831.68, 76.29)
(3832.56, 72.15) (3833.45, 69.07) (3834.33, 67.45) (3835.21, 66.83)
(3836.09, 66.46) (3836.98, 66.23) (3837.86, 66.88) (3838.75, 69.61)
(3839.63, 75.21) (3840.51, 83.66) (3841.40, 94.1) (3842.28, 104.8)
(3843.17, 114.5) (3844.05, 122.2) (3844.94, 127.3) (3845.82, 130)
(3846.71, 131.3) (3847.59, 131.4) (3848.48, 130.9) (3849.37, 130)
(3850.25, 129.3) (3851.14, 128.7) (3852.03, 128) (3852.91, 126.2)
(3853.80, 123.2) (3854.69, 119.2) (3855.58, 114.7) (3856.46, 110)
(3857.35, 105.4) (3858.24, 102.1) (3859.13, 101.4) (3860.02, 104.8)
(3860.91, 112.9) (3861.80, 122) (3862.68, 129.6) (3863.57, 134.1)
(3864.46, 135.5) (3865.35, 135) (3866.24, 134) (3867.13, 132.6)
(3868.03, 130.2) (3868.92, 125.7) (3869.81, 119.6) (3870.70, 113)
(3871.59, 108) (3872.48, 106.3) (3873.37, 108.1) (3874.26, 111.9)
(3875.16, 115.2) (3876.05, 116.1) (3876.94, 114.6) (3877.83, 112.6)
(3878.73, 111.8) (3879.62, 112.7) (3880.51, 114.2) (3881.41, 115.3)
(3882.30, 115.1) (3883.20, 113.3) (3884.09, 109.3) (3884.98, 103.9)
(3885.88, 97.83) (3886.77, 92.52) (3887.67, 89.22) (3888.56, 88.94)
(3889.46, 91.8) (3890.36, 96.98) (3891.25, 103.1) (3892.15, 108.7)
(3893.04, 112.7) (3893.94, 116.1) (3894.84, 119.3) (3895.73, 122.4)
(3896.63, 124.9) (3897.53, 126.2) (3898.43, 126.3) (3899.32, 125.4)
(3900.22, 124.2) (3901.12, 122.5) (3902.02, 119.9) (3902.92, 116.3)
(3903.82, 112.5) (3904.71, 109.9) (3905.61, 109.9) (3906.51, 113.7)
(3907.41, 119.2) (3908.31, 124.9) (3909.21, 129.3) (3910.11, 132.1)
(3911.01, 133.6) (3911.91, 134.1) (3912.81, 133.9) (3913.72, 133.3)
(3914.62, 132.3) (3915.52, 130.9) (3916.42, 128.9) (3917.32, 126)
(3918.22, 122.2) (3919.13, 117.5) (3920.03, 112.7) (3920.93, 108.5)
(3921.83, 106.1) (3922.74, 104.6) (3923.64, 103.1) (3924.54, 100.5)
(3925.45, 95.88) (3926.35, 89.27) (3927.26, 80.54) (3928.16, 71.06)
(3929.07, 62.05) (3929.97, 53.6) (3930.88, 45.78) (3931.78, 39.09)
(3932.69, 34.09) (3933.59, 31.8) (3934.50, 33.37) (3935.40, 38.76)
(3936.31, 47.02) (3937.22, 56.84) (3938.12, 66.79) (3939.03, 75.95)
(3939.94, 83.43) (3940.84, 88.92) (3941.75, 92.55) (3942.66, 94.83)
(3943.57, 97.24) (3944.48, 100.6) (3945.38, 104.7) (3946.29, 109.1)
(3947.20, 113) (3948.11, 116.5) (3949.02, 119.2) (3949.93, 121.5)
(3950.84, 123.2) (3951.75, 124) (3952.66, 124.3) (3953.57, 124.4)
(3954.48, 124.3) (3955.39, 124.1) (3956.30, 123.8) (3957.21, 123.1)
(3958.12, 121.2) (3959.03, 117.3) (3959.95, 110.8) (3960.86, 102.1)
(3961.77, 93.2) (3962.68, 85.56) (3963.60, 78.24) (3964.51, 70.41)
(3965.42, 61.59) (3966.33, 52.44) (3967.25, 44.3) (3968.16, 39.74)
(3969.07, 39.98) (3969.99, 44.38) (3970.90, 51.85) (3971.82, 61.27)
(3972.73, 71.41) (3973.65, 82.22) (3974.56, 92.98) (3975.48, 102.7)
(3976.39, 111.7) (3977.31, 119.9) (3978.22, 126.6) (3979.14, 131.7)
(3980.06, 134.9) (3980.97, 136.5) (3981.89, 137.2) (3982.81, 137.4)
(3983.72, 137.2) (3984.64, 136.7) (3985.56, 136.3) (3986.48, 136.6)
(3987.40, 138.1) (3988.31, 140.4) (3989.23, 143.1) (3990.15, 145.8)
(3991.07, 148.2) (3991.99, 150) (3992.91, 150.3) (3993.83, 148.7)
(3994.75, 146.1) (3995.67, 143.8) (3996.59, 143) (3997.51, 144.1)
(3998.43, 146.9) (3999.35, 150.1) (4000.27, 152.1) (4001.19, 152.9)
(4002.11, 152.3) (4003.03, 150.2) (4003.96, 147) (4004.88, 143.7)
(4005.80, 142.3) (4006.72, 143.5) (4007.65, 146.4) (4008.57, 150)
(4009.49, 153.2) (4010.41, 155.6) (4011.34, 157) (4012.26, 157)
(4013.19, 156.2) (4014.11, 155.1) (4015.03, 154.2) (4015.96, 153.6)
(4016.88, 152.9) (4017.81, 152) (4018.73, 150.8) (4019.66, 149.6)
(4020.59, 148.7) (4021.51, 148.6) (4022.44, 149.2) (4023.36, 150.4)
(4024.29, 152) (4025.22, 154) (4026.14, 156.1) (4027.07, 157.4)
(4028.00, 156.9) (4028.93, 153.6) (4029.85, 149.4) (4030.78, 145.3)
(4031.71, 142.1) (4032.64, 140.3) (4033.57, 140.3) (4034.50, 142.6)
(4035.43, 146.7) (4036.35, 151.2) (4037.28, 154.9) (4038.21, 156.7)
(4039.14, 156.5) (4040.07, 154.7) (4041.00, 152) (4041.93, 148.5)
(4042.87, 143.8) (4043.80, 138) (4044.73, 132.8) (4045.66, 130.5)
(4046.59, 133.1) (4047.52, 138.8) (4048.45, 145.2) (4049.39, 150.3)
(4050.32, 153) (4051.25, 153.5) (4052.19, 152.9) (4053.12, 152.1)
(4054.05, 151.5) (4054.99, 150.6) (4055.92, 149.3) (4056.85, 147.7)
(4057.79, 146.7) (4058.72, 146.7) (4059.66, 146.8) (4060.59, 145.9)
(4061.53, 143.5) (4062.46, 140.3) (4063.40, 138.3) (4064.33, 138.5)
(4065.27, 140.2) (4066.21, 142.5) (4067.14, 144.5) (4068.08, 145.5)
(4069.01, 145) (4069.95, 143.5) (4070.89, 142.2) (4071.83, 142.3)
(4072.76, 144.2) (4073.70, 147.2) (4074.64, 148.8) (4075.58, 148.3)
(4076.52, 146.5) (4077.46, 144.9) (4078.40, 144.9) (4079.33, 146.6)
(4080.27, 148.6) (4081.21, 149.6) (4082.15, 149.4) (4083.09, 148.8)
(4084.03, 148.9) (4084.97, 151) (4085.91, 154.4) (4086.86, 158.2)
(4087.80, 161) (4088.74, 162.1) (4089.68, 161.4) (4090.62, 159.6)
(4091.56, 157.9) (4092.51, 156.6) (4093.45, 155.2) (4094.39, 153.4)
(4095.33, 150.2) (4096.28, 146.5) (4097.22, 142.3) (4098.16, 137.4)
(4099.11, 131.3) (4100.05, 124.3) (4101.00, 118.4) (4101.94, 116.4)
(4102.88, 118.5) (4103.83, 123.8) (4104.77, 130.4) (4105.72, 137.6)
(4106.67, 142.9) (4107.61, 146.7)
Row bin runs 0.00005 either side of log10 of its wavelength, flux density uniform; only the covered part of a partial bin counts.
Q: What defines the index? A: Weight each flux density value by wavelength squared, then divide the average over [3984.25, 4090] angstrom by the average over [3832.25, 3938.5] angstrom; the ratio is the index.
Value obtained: 1.5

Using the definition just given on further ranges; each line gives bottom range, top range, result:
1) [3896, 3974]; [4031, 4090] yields 1.62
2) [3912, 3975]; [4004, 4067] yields 1.71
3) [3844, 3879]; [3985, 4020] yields 1.32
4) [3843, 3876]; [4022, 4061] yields 1.34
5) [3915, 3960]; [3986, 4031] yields 1.63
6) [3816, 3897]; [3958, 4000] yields 1.11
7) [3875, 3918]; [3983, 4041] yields 1.35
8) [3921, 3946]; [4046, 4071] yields 2.07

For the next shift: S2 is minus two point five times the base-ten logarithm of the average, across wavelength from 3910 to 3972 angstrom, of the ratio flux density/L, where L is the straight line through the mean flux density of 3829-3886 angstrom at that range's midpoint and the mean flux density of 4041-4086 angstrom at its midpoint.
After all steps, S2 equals 0.31 mag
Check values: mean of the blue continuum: 109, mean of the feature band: 92.5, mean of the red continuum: 146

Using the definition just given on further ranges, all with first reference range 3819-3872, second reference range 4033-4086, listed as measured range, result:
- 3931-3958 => 0.341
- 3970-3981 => 0.309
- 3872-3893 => 0.064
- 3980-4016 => -0.089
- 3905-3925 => -0.013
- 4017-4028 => -0.093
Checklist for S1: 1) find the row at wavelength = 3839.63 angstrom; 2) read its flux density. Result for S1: 75.21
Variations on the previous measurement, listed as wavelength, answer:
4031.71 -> 142.1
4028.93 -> 153.6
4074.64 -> 148.8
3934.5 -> 33.37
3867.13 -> 132.6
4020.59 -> 148.7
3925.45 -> 95.88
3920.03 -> 112.7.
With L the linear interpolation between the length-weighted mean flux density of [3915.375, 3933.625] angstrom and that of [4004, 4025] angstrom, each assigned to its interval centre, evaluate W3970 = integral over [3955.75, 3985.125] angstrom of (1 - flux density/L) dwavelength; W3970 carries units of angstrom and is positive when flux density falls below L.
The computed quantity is 6.0 angstrom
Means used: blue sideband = 89.3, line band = 96.4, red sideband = 151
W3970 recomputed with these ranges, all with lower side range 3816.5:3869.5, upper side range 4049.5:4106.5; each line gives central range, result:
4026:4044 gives -1.4 angstrom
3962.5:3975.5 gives 6.5 angstrom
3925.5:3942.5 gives 8.3 angstrom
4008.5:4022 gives -1.8 angstrom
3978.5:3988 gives -0.5 angstrom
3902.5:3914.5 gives -0.7 angstrom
